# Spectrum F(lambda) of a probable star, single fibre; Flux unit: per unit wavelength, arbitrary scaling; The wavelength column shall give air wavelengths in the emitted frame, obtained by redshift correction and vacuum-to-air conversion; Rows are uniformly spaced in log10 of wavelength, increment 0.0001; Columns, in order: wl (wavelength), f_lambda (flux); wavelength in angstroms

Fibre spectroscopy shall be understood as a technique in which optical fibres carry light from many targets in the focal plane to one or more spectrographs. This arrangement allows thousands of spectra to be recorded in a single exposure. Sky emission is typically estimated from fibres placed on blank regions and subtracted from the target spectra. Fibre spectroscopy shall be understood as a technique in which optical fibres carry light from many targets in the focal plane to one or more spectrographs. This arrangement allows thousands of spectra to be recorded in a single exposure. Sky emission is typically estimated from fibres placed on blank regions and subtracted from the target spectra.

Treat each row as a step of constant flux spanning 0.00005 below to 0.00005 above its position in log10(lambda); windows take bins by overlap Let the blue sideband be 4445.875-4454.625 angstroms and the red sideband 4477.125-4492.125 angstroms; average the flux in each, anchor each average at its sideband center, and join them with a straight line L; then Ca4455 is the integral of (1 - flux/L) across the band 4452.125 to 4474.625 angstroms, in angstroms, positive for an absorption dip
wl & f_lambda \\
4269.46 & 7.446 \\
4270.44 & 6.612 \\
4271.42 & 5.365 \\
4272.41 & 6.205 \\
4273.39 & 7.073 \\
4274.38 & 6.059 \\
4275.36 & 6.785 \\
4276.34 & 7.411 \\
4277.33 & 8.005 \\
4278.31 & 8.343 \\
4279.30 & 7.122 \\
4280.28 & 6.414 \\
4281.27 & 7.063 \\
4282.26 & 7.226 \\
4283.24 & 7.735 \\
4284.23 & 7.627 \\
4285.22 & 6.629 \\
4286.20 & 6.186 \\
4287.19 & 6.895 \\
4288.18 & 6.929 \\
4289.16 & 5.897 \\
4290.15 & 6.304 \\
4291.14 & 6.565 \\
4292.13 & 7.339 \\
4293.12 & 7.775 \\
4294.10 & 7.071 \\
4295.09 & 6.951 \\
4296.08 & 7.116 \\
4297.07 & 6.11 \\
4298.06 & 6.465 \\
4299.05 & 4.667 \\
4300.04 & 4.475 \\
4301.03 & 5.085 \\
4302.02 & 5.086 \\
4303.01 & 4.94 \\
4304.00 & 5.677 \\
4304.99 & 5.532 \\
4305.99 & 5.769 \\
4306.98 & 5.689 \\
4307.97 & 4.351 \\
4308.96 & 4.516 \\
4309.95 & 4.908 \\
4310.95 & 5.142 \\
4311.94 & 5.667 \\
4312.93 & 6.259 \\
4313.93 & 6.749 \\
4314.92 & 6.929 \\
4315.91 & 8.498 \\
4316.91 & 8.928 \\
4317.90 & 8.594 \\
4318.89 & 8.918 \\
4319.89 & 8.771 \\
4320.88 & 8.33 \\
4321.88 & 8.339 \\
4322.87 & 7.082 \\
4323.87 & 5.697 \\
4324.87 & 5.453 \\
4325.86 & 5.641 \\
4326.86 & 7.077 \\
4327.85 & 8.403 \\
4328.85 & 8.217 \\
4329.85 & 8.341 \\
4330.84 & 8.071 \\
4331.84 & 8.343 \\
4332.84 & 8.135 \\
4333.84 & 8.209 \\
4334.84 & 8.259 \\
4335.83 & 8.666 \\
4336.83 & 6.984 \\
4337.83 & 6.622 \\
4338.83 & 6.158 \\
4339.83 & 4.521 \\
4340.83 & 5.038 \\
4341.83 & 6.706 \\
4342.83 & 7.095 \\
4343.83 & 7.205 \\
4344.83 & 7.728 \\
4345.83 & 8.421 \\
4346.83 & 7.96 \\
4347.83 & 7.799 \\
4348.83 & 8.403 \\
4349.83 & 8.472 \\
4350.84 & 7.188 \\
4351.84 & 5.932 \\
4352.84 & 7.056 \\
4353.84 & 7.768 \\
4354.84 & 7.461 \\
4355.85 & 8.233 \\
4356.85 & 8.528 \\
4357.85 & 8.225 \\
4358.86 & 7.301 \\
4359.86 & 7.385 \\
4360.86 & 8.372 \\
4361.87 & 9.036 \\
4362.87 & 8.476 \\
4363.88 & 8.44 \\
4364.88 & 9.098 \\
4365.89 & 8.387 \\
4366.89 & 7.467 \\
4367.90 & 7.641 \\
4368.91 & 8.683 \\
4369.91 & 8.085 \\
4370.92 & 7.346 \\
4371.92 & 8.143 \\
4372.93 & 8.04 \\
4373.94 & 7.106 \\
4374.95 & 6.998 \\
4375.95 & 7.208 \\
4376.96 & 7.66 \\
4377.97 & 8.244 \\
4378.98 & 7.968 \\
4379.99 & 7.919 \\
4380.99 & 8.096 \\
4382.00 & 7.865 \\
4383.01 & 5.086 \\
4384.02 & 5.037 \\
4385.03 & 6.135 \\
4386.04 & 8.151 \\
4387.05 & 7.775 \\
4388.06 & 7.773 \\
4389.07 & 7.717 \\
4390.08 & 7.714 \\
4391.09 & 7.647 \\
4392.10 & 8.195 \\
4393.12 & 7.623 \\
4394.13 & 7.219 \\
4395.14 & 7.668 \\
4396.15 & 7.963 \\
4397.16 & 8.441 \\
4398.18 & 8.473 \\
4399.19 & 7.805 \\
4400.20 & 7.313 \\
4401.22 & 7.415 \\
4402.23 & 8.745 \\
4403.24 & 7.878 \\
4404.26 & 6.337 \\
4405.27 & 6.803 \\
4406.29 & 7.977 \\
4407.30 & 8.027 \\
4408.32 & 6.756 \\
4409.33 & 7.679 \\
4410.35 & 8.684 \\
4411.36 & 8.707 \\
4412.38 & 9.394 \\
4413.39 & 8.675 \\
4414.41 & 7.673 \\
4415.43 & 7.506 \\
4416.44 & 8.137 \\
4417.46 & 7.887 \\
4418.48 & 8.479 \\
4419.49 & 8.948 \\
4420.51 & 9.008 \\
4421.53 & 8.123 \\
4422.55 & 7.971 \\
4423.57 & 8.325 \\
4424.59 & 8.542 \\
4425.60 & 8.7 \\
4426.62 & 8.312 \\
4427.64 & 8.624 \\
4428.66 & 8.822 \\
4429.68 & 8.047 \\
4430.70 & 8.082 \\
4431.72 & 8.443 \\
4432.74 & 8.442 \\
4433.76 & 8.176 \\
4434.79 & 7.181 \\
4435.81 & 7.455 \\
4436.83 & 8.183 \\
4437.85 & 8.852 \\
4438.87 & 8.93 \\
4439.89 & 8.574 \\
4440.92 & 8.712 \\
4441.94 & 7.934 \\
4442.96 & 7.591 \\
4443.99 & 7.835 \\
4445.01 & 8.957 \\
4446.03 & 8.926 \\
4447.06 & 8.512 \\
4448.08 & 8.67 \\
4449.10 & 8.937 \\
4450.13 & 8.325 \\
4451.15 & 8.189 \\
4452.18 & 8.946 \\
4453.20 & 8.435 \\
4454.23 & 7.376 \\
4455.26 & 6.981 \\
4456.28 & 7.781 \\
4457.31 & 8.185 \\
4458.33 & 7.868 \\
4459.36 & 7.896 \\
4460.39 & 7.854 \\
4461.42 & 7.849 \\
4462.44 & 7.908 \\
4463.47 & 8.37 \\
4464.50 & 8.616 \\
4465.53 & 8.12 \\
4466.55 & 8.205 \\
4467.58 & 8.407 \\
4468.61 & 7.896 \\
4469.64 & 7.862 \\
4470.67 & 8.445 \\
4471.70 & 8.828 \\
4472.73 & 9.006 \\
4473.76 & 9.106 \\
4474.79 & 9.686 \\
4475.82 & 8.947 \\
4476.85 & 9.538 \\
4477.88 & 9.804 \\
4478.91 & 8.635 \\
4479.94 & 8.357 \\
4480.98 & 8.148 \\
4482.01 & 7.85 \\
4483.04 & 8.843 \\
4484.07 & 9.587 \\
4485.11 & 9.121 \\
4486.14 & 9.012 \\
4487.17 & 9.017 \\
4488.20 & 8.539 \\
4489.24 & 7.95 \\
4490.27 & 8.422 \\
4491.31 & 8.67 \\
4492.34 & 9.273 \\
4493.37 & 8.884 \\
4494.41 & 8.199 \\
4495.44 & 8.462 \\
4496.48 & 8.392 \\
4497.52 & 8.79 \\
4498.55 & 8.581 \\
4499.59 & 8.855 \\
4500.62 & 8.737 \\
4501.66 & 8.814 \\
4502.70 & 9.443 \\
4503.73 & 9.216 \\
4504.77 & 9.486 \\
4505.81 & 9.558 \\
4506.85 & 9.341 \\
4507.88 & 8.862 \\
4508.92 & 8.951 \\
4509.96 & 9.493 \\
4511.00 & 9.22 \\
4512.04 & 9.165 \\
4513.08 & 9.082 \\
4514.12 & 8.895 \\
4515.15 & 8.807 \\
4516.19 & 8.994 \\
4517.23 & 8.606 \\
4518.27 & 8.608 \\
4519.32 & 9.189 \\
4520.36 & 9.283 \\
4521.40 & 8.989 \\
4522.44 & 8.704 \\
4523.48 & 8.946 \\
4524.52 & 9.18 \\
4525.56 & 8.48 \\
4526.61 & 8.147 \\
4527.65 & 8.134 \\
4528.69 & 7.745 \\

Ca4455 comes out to 1.0 angstroms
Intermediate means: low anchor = 8.47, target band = 8.19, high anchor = 8.74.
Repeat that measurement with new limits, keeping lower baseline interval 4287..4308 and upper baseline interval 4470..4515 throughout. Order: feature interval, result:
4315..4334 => -4.0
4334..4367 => -3.7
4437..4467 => 0.2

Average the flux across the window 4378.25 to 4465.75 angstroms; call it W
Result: 8.01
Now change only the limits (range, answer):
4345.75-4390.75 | 7.72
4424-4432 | 8.45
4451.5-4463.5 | 7.94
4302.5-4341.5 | 6.86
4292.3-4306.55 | 5.94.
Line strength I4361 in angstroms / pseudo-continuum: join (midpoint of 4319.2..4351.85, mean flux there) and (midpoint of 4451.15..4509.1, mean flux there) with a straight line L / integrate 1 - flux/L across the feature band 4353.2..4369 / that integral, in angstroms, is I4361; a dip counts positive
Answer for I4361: -1.1 angstroms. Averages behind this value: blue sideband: 7.4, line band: 8.13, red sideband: 8.6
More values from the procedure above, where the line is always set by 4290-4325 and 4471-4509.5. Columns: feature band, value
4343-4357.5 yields -1.4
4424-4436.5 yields -0.2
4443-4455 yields -0.1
